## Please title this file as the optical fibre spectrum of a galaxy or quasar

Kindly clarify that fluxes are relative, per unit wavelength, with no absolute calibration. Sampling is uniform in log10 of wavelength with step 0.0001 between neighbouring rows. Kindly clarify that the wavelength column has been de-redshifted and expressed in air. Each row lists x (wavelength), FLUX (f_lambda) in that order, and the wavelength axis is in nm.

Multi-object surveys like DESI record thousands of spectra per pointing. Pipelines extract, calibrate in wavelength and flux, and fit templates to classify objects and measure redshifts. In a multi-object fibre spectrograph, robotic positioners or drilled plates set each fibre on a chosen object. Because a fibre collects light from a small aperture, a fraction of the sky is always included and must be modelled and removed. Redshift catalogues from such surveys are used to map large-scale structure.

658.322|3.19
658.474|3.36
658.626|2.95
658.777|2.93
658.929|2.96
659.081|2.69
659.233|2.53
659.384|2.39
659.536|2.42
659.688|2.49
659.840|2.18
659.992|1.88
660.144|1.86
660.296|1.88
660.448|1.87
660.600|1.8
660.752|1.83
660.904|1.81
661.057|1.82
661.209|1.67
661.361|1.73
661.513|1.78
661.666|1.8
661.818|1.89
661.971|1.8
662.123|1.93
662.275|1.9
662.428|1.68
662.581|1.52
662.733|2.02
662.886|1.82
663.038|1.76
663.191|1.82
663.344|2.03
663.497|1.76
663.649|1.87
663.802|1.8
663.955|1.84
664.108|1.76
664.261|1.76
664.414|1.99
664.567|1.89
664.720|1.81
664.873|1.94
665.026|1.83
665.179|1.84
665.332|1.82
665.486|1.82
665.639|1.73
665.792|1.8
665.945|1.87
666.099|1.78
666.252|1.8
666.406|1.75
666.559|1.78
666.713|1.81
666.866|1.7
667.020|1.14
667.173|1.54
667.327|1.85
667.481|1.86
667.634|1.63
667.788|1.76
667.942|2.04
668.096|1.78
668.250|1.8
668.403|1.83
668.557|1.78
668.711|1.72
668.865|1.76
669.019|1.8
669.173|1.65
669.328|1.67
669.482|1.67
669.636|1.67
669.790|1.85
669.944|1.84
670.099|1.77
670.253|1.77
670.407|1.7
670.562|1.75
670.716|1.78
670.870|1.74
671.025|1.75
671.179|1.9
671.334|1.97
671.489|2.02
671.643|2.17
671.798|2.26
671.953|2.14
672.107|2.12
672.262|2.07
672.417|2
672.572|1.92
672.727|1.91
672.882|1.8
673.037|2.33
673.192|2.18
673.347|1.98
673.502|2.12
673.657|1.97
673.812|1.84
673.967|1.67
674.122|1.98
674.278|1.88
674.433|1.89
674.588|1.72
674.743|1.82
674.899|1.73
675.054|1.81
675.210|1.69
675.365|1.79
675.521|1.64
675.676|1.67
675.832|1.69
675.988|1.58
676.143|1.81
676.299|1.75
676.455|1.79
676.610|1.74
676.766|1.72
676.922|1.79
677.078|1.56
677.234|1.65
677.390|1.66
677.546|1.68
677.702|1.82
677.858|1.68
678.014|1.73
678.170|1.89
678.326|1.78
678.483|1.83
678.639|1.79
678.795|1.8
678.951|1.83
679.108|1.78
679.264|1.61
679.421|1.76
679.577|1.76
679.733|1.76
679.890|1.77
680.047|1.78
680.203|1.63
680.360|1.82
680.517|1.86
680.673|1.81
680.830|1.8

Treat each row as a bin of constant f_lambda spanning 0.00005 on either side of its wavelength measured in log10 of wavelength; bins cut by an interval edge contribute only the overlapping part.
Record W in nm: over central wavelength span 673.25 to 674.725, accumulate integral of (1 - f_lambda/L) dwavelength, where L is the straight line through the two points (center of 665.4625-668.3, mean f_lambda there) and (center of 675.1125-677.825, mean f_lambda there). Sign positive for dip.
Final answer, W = -0.15 nm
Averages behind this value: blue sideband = 1.75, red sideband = 1.71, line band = 1.9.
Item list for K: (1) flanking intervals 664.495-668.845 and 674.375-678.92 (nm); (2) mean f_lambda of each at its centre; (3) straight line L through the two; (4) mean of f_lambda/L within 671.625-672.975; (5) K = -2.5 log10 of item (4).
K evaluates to -0.16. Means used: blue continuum 1.77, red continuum 1.74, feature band 2.04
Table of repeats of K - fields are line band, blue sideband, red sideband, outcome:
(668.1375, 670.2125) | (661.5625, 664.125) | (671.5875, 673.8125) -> 0.13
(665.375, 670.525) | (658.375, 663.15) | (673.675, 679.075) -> 0.11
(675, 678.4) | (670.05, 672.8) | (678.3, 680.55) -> 0.06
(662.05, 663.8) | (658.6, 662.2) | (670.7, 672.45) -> 0.14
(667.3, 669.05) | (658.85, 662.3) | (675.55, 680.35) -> 0.06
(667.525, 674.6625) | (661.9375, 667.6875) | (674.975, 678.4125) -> -0.07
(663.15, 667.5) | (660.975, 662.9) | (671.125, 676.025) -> 0.02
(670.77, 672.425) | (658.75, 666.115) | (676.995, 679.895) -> -0.10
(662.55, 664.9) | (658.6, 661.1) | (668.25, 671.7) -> 0.13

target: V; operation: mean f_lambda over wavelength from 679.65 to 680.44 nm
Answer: 1.75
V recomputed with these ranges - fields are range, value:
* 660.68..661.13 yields 1.82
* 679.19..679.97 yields 1.73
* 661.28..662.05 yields 1.8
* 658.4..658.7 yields 3.15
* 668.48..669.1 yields 1.76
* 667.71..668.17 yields 1.86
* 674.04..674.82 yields 1.86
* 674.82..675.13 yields 1.77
